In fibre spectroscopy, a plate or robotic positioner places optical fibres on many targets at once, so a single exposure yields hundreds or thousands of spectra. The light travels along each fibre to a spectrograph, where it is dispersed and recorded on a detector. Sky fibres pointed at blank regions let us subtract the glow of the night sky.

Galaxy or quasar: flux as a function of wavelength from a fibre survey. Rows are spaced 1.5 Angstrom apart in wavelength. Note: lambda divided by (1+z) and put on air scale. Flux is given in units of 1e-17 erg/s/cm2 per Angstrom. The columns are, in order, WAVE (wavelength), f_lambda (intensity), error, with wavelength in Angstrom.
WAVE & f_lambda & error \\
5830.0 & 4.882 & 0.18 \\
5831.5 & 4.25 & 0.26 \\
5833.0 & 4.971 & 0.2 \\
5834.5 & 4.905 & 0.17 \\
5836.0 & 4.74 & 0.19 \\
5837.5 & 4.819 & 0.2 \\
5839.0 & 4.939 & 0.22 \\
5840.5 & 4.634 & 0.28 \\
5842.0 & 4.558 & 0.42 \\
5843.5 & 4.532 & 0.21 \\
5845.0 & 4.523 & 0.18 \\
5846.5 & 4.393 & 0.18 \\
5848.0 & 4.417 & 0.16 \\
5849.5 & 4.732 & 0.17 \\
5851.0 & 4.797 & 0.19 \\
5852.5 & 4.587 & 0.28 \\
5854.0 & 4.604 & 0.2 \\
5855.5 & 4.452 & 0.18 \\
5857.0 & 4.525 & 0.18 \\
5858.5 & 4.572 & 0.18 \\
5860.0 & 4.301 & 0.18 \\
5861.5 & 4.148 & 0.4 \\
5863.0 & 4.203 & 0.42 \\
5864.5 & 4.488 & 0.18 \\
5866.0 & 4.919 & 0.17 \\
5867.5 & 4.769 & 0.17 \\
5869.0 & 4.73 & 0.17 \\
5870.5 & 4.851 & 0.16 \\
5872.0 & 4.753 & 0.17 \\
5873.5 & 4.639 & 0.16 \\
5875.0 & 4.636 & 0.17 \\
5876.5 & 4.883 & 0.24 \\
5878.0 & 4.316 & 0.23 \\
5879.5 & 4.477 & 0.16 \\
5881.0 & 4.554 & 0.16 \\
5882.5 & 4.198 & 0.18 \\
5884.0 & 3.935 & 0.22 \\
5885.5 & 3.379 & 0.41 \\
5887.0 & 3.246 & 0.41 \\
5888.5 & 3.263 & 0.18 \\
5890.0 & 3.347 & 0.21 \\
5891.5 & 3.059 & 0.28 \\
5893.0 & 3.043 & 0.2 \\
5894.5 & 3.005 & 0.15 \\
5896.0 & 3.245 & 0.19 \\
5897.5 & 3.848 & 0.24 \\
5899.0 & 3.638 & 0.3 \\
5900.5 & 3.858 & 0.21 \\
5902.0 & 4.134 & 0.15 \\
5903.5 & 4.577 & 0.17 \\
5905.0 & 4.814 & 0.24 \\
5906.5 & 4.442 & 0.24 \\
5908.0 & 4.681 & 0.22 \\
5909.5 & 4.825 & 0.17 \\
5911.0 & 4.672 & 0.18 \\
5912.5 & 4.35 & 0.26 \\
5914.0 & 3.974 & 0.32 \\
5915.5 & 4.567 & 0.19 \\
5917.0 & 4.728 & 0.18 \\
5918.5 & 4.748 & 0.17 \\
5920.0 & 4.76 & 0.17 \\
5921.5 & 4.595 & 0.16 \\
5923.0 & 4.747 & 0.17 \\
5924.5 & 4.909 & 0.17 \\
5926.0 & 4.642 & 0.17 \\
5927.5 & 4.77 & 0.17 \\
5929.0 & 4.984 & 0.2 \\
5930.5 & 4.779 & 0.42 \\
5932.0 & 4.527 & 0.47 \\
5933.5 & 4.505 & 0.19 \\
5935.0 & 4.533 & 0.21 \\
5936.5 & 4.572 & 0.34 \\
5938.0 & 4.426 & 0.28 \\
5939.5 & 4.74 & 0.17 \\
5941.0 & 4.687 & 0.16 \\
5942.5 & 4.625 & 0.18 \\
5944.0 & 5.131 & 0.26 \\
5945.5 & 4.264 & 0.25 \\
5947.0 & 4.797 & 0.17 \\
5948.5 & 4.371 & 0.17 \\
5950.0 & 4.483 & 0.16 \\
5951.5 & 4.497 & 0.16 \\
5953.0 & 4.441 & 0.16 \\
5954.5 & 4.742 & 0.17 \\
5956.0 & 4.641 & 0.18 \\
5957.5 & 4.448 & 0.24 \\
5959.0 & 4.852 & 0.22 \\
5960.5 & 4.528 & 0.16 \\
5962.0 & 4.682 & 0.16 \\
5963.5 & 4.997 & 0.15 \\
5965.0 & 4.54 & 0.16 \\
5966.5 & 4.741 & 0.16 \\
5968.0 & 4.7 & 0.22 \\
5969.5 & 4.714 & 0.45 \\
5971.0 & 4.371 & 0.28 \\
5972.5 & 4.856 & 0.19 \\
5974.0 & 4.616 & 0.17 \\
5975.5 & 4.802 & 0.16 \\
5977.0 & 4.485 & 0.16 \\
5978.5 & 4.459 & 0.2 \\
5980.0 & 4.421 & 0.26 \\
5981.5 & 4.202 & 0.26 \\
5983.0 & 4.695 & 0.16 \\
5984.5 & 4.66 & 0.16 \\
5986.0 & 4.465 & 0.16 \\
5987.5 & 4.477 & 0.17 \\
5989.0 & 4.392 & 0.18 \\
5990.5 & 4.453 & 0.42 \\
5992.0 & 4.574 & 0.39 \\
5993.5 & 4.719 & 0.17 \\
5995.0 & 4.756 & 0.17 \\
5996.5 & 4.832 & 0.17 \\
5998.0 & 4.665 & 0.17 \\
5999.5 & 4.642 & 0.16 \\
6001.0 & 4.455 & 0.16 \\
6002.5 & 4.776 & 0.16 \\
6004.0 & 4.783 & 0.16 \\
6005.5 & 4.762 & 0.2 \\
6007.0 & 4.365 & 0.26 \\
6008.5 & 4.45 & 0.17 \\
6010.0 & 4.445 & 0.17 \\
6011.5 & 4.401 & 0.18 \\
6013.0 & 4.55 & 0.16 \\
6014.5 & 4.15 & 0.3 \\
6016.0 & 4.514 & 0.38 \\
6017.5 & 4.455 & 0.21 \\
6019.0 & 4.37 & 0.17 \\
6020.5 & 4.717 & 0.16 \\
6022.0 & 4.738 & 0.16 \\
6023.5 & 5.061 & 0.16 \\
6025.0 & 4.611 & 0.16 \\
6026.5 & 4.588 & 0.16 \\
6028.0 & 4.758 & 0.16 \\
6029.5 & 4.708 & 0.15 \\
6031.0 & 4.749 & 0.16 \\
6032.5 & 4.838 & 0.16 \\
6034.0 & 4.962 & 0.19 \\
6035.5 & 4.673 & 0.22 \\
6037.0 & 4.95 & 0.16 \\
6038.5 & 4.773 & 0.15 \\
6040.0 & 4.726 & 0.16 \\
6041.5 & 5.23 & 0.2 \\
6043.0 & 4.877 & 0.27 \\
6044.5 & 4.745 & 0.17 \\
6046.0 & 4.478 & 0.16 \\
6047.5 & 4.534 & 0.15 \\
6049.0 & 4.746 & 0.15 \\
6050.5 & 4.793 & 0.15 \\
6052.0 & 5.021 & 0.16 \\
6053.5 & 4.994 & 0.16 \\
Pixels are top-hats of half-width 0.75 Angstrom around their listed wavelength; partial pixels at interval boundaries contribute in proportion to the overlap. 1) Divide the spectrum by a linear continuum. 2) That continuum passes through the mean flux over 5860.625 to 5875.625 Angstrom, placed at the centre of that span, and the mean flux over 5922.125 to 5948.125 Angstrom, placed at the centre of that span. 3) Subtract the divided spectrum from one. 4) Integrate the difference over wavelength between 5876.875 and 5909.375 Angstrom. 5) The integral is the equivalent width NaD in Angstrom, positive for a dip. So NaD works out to 5.2 Angstrom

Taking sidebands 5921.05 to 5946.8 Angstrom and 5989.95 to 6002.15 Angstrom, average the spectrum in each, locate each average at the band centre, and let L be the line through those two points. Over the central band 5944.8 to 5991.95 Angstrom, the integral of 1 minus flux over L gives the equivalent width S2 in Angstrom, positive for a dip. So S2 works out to 0.9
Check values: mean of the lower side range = 4.68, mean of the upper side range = 4.64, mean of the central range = 4.57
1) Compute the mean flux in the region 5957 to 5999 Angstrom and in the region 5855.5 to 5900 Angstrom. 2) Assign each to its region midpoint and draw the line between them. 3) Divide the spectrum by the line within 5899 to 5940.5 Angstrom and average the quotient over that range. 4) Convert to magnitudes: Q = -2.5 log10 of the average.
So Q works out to -0.06 mag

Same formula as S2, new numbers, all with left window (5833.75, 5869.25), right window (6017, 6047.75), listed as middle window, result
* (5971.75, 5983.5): 0.3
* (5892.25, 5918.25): 2.7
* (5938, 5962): 0.3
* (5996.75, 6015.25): 0.7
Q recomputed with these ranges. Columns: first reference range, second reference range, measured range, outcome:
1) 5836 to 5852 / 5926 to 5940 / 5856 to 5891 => 0.08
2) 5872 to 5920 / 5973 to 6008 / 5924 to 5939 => -0.09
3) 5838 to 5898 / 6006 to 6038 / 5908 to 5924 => -0.05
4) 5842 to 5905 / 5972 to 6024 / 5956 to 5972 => -0.04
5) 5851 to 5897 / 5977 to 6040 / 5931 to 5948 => -0.06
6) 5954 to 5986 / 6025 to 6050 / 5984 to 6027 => 0.03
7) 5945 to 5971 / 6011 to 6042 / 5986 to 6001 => 0.01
